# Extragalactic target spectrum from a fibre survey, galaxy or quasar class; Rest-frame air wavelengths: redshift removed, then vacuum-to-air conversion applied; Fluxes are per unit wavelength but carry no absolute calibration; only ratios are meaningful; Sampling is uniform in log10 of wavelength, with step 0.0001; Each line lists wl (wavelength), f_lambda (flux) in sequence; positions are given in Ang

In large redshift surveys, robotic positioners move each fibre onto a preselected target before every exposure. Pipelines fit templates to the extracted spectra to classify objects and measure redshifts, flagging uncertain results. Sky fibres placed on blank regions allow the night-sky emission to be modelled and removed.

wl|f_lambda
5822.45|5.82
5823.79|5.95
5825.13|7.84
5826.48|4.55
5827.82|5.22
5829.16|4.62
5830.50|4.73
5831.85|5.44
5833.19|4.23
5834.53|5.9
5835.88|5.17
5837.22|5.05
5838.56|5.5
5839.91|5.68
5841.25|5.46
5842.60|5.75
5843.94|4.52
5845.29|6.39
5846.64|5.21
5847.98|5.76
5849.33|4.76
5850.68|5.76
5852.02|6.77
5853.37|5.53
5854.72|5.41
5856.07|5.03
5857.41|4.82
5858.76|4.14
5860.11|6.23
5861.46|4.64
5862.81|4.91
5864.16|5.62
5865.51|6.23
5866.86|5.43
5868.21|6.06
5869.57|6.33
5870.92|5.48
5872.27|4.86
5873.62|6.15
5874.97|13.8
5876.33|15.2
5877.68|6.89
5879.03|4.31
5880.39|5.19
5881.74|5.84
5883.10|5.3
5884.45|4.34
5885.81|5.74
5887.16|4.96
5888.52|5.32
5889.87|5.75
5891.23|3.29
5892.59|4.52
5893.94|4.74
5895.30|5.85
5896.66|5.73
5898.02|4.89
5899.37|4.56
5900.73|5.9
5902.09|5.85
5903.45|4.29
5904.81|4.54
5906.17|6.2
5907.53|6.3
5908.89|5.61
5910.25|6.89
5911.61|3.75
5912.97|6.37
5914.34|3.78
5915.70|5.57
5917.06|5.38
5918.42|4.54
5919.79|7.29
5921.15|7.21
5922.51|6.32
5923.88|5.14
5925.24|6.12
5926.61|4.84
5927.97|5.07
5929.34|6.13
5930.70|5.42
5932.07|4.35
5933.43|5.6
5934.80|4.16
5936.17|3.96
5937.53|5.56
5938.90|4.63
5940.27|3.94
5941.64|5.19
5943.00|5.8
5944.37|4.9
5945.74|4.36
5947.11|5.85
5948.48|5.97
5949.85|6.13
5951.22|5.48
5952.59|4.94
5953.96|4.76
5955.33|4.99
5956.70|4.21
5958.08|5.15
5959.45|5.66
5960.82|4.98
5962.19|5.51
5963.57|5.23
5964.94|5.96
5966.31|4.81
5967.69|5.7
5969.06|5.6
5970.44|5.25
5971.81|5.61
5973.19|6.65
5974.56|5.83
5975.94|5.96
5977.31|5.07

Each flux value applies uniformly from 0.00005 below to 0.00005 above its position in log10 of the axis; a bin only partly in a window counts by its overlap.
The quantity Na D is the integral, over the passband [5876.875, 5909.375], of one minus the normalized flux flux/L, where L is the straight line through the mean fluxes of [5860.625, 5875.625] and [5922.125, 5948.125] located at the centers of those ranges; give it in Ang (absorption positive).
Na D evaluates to 3.20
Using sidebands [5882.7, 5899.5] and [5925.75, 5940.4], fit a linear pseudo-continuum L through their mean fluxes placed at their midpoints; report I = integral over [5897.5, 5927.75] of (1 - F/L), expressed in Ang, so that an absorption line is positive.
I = -3.3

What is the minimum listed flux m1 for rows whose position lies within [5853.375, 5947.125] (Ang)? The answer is 3.29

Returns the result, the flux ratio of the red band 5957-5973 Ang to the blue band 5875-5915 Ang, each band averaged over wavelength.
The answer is 0.95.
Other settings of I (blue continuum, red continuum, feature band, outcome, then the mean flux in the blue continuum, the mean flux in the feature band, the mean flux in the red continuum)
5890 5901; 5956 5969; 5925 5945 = 0.4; 4.94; 5.02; 5.26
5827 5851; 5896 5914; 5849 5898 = -4.6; 5.27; 5.85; 5.42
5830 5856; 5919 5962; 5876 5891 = -1.7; 5.42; 5.96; 5.29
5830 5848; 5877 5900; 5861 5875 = -2.1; 5.33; 6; 5.14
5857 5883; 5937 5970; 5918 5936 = 0.3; 6.42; 5.52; 5.22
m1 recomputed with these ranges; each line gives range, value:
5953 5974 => 4.21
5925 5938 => 3.96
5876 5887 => 4.31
